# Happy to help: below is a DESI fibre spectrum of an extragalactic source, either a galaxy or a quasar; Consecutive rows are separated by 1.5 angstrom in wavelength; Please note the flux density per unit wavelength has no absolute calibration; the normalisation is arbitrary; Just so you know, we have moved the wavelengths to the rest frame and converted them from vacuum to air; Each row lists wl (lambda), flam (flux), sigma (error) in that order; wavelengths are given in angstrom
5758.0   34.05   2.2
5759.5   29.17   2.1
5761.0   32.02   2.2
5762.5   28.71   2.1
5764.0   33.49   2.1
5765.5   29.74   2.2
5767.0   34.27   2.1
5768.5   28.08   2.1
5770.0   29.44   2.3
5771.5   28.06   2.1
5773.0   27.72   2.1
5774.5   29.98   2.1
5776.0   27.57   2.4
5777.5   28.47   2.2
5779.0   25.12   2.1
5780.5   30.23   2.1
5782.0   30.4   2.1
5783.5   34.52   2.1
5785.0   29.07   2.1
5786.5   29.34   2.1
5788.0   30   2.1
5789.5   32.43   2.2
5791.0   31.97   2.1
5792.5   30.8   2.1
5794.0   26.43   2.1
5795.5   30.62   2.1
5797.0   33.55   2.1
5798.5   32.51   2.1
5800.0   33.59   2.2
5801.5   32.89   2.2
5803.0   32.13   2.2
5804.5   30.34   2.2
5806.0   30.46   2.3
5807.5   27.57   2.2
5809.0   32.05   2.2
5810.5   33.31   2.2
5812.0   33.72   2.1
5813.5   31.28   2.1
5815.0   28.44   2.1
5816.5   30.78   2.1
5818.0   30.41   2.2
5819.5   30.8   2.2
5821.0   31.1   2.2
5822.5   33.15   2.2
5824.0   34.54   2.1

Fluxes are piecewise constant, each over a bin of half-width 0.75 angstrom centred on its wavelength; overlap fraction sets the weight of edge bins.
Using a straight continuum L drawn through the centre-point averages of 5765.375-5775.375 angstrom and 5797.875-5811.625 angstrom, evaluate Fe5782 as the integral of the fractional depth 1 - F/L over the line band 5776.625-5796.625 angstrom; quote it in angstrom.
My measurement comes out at 0.38 angstrom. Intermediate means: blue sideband 29.6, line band 30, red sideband 31.7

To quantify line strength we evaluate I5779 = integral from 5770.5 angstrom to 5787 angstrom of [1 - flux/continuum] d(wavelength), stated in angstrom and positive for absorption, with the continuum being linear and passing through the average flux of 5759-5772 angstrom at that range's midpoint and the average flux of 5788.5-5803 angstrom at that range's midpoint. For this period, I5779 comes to 1.0 angstrom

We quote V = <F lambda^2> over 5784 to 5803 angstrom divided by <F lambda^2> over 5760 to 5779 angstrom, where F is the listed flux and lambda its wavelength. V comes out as 1.1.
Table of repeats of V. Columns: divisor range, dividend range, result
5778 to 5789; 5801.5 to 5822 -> 1.05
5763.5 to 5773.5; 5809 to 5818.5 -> 1.06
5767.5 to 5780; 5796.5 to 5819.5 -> 1.13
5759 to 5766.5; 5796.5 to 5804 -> 1.08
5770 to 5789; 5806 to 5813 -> 1.09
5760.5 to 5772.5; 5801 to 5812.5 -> 1.05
